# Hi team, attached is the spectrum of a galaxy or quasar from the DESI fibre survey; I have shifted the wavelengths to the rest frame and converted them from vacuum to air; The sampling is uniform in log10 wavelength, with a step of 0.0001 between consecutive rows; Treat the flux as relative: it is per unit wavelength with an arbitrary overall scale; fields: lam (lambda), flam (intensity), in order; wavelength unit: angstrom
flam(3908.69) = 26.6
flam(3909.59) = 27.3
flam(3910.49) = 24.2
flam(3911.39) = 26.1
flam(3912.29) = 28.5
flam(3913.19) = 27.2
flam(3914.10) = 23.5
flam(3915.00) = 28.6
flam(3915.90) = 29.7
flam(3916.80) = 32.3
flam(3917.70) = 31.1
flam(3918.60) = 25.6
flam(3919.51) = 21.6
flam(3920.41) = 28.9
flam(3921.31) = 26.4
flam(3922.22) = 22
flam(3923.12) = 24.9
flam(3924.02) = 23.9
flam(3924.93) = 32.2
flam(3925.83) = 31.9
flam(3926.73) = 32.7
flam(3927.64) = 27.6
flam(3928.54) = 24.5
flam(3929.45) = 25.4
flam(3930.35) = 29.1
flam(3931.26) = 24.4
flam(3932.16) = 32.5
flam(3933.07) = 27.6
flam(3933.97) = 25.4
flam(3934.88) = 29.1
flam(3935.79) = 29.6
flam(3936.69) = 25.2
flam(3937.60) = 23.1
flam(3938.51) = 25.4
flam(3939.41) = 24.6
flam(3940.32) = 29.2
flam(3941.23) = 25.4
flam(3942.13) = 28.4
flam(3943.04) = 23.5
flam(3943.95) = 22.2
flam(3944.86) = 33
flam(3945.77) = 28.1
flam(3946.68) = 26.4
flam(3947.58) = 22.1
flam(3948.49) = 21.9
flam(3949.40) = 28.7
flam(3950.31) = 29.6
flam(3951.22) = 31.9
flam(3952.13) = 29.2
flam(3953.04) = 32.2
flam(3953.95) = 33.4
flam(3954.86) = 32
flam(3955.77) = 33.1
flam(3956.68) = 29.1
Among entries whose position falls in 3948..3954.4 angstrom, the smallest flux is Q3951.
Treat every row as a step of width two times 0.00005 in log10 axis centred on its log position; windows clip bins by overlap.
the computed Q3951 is 21.9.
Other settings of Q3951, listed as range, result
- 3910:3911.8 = 24.2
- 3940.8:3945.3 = 22.2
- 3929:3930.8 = 25.4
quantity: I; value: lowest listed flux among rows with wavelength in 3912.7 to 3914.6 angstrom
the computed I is 23.5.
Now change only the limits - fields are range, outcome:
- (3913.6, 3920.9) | 21.6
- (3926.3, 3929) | 24.5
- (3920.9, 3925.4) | 22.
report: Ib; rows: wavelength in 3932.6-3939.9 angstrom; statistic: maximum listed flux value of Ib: 29.6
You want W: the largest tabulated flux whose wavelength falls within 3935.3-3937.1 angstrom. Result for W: 29.6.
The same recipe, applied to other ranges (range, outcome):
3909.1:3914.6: 28.5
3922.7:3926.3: 32.2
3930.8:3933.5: 32.5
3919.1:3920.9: 28.9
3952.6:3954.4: 33.4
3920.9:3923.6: 26.4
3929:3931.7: 29.1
